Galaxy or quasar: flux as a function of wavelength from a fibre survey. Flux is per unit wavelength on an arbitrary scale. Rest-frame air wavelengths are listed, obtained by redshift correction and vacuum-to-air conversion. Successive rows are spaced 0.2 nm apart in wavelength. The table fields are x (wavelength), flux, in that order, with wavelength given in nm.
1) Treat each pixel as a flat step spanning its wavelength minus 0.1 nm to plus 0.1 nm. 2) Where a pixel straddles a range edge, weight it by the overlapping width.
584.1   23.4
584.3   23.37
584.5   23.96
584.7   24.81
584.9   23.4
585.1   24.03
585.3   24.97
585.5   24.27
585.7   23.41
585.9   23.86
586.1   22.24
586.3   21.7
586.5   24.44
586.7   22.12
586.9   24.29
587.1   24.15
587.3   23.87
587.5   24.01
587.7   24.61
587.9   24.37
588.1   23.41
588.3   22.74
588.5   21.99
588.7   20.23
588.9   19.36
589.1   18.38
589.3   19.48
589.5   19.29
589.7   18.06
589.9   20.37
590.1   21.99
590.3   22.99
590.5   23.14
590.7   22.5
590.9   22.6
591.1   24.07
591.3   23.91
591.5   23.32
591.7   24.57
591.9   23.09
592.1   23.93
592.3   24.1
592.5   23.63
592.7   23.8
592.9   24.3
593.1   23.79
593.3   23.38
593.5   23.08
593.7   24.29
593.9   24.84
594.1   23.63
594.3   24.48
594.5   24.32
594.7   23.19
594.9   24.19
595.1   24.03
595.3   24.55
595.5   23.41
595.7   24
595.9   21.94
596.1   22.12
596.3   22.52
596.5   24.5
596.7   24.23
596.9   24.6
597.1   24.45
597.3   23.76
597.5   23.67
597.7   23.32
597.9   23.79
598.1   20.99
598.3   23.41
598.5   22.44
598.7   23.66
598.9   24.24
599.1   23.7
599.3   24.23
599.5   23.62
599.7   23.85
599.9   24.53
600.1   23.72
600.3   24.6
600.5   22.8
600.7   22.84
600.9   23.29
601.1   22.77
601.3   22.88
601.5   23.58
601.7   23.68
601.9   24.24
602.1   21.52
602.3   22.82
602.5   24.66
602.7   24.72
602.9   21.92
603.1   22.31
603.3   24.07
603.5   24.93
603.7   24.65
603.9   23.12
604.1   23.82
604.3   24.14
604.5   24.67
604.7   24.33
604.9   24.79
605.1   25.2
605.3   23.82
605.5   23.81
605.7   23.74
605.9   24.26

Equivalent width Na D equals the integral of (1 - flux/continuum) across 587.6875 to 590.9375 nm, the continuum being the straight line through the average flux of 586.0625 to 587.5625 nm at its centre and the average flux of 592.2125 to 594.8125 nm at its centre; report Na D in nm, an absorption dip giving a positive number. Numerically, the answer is 0.30 nm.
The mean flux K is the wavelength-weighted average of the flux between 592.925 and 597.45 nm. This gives 23.8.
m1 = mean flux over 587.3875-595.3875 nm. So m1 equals 22.9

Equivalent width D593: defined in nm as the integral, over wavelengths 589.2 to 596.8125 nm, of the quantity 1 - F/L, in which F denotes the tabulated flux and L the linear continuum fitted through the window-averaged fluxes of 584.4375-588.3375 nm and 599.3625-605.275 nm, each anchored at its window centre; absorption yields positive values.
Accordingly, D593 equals 0.19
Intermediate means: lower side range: 23.7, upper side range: 23.7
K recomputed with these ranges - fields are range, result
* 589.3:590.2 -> 19.9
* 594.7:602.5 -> 23.5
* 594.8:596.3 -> 23.4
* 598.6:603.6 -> 23.6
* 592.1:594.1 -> 23.9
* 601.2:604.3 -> 23.5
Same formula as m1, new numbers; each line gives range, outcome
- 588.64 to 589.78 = 19.1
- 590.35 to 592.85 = 23.6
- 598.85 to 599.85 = 23.9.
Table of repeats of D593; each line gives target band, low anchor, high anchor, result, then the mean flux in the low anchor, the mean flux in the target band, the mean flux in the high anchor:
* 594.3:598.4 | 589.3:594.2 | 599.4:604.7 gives -0.057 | 23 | 23.6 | 23.6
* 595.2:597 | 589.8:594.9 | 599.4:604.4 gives -0.001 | 23.5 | 23.5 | 23.6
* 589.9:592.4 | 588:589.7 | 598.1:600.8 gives -0.248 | 20.5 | 23.2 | 23.6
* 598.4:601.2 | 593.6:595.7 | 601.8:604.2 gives 0.020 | 24.1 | 23.6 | 23.6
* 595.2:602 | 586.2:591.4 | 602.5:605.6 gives -0.039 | 22.2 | 23.5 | 24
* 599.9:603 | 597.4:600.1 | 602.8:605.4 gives 0.048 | 23.5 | 23.4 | 24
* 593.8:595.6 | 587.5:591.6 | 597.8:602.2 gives -0.115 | 21.9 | 24.1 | 23.4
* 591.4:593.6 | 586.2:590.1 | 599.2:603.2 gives -0.126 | 21.9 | 23.7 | 23.4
